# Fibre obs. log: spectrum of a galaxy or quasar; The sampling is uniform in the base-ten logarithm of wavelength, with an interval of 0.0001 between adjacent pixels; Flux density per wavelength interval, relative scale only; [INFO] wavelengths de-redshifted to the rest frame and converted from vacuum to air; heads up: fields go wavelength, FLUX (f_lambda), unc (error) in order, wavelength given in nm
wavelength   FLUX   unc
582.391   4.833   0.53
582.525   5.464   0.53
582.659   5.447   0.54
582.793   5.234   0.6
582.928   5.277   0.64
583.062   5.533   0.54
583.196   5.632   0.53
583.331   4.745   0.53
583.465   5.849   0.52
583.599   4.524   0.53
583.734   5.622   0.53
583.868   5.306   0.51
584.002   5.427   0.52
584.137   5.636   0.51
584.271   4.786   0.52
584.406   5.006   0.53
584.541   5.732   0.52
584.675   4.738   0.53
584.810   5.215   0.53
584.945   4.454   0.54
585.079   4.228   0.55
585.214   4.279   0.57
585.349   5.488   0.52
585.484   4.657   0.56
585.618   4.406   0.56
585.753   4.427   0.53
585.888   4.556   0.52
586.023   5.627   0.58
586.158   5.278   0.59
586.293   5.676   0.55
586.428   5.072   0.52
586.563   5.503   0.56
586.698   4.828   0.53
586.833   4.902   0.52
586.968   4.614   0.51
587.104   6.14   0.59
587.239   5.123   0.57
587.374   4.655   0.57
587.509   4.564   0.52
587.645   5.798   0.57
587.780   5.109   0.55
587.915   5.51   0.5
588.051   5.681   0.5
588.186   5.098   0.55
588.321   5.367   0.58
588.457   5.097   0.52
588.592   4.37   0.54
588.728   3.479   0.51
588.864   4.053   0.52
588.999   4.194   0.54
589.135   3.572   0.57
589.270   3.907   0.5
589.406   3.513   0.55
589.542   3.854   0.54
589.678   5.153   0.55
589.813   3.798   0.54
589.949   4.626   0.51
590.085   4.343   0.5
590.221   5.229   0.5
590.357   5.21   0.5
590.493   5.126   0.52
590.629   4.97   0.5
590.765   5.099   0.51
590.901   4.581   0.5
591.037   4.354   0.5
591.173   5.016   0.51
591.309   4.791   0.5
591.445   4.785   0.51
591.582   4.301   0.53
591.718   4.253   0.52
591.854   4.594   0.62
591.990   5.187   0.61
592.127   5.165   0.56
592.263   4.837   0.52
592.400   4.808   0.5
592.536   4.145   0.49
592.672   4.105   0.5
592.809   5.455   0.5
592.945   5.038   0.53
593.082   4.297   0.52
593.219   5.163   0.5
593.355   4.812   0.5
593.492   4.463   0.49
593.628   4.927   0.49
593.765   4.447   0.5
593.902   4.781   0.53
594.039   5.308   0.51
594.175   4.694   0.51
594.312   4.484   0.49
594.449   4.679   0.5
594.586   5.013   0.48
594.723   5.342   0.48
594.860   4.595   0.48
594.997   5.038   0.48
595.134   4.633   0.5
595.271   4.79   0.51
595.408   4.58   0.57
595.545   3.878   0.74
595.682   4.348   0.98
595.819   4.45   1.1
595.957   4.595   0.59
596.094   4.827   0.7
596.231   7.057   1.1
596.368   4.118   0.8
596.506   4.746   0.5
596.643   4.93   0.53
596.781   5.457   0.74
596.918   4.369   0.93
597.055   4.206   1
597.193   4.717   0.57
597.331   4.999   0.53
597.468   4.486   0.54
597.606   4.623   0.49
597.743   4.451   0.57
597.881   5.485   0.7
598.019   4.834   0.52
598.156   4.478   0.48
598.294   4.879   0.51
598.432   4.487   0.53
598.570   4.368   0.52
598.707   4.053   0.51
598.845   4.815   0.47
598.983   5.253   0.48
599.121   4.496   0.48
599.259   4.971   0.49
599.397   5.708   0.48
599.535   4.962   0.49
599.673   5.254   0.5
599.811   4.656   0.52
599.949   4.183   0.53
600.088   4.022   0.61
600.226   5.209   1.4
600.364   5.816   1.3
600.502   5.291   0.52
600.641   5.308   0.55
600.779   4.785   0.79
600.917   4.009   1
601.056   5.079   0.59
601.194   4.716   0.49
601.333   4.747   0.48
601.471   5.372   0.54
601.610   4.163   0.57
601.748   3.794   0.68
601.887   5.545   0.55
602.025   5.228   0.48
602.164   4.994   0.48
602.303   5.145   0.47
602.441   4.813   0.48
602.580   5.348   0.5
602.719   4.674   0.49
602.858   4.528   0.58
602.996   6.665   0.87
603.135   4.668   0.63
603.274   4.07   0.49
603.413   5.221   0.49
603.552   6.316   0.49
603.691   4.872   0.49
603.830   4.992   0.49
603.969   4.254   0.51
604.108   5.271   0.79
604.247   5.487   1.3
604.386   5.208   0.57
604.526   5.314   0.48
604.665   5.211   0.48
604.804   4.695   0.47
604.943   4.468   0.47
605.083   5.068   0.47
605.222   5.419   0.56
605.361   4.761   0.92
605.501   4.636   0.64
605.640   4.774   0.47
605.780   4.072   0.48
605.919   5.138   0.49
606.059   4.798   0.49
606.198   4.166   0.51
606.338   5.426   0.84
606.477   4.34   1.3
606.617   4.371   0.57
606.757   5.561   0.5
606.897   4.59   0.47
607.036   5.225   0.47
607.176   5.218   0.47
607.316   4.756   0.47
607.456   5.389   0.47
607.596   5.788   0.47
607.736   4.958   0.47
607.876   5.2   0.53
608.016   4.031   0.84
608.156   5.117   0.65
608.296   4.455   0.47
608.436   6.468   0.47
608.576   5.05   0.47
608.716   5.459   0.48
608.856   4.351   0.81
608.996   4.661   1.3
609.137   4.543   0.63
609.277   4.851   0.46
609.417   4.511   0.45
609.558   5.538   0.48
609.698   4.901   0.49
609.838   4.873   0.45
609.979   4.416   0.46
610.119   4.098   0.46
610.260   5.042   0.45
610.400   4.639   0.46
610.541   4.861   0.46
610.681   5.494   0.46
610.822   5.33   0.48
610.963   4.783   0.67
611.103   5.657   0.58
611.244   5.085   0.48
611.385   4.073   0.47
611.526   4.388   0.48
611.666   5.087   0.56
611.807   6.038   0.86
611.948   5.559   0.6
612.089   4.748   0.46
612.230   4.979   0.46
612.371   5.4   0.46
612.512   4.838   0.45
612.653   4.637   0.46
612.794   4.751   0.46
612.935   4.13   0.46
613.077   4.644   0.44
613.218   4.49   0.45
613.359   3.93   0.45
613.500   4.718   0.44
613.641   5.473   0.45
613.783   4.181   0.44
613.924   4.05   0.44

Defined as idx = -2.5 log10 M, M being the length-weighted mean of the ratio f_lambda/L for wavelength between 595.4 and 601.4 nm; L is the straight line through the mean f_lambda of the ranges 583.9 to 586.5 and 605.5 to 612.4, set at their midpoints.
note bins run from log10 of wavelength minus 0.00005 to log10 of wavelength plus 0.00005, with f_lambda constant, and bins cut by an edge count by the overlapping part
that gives 0.04 mag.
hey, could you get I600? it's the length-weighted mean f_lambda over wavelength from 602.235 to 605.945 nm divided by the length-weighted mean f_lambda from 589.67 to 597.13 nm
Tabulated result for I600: 1.05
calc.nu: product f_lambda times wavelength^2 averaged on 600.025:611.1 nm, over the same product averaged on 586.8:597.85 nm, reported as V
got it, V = 1.1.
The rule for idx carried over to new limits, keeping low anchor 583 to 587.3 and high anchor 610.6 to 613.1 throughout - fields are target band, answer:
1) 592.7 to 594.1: 0.05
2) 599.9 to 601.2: 0.04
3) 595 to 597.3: 0.07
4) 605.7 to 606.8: 0.07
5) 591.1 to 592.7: 0.09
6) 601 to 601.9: 0.07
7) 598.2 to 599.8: 0.05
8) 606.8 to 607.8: -0.03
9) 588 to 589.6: 0.17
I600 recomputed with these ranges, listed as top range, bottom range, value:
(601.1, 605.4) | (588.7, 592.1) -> 1.11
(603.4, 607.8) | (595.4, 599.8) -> 1.04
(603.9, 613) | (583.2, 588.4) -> 0.97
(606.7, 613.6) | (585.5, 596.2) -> 1.03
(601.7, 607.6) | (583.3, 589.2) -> 1.00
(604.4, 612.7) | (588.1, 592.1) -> 1.08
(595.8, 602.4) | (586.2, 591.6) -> 1.01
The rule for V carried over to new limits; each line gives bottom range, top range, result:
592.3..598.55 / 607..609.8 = 1.10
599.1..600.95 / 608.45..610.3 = 1.01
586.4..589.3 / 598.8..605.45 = 1.08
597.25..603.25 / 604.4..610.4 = 1.03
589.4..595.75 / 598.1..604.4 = 1.08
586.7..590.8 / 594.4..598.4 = 1.04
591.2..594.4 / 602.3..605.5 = 1.11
